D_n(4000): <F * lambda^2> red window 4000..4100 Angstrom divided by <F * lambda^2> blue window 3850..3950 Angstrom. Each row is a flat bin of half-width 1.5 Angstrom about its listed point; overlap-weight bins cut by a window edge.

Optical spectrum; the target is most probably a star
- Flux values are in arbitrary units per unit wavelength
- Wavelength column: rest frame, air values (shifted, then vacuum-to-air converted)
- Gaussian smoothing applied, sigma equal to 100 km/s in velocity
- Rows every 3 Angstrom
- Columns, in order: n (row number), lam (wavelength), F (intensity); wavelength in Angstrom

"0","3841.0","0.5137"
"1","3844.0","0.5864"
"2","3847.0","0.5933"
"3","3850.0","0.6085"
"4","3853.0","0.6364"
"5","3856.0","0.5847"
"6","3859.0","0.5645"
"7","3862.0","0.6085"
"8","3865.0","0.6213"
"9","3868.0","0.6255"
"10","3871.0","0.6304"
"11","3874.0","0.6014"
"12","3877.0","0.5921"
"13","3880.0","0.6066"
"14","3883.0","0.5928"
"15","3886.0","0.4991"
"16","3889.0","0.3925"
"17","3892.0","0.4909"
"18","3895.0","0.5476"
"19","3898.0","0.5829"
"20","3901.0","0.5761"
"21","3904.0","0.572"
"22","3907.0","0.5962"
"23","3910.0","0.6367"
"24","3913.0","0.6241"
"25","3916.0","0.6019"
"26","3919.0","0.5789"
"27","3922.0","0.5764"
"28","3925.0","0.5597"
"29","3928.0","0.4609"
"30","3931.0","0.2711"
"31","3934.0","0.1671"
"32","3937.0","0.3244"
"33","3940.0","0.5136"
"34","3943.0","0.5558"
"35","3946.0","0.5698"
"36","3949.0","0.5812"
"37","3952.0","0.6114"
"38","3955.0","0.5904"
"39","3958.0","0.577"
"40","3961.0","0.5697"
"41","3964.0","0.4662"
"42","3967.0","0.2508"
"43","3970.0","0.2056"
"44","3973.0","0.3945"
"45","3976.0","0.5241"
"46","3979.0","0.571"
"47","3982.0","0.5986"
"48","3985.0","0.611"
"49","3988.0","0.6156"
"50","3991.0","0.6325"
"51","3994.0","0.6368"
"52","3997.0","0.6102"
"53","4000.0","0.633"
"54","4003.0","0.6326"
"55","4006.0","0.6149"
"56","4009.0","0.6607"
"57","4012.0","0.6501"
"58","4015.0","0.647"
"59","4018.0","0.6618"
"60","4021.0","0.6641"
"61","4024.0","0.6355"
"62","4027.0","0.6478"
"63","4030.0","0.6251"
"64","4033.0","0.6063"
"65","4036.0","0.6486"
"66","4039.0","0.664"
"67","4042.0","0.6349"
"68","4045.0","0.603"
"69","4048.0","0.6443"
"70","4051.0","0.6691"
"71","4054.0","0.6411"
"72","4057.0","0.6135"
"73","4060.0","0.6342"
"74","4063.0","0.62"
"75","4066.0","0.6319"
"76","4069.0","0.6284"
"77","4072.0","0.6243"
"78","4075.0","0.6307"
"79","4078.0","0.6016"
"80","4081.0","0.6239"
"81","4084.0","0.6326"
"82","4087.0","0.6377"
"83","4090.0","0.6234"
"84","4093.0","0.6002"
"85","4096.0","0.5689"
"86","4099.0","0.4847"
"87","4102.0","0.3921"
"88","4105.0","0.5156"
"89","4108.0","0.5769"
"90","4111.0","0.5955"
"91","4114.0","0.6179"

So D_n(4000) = 1.25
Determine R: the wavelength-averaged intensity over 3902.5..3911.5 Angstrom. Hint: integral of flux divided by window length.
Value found 0.602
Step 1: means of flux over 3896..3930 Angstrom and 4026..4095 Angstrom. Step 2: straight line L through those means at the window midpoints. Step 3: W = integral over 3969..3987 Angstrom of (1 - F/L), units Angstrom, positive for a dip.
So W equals 3.1 Angstrom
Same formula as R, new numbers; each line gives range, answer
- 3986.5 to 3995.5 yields 0.628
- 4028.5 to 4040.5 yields 0.636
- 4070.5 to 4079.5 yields 0.619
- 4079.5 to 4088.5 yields 0.631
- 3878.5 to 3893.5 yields 0.516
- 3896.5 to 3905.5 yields 0.577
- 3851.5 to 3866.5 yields 0.603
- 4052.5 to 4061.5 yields 0.63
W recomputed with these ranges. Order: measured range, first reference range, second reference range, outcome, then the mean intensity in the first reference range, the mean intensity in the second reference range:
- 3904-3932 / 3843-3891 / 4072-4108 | 1.4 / 0.583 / 0.576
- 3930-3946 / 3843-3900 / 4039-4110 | 5.4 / 0.577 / 0.603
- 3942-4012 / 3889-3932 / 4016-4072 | 4.4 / 0.546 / 0.637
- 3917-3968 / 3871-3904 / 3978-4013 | 8.8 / 0.553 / 0.623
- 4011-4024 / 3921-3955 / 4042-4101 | -2.2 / 0.476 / 0.615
